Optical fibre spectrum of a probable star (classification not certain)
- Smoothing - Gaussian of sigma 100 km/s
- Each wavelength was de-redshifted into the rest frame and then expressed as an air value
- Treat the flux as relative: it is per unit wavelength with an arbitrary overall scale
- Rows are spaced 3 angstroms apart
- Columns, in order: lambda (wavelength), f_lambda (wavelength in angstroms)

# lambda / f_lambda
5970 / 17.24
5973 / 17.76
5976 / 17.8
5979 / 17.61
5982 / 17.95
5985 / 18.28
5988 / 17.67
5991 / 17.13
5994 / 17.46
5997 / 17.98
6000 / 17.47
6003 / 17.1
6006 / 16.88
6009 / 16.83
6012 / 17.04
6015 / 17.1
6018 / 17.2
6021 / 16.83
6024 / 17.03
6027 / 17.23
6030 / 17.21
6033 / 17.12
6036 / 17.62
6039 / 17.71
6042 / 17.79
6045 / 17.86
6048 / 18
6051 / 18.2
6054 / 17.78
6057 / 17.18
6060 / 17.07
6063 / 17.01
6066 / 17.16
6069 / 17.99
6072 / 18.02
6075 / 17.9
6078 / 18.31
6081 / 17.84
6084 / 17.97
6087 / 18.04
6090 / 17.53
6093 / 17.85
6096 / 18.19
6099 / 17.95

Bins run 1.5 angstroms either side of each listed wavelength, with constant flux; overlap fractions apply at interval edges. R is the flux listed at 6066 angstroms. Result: 17.16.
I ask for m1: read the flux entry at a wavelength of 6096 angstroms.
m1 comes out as 18.19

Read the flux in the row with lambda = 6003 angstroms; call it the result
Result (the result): 17.1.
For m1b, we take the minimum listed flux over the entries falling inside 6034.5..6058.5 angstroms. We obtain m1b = 17.18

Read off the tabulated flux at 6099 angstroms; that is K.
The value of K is 17.95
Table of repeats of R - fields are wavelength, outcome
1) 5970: 17.24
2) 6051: 18.2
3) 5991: 17.13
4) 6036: 17.62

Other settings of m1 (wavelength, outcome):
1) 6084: 17.97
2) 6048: 18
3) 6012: 17.04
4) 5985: 18.28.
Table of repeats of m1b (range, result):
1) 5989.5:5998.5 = 17.13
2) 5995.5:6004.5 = 17.1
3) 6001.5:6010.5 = 16.83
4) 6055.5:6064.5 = 17.01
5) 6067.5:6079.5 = 17.9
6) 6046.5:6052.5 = 18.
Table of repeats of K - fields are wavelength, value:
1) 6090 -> 17.53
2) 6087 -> 18.04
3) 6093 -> 17.85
